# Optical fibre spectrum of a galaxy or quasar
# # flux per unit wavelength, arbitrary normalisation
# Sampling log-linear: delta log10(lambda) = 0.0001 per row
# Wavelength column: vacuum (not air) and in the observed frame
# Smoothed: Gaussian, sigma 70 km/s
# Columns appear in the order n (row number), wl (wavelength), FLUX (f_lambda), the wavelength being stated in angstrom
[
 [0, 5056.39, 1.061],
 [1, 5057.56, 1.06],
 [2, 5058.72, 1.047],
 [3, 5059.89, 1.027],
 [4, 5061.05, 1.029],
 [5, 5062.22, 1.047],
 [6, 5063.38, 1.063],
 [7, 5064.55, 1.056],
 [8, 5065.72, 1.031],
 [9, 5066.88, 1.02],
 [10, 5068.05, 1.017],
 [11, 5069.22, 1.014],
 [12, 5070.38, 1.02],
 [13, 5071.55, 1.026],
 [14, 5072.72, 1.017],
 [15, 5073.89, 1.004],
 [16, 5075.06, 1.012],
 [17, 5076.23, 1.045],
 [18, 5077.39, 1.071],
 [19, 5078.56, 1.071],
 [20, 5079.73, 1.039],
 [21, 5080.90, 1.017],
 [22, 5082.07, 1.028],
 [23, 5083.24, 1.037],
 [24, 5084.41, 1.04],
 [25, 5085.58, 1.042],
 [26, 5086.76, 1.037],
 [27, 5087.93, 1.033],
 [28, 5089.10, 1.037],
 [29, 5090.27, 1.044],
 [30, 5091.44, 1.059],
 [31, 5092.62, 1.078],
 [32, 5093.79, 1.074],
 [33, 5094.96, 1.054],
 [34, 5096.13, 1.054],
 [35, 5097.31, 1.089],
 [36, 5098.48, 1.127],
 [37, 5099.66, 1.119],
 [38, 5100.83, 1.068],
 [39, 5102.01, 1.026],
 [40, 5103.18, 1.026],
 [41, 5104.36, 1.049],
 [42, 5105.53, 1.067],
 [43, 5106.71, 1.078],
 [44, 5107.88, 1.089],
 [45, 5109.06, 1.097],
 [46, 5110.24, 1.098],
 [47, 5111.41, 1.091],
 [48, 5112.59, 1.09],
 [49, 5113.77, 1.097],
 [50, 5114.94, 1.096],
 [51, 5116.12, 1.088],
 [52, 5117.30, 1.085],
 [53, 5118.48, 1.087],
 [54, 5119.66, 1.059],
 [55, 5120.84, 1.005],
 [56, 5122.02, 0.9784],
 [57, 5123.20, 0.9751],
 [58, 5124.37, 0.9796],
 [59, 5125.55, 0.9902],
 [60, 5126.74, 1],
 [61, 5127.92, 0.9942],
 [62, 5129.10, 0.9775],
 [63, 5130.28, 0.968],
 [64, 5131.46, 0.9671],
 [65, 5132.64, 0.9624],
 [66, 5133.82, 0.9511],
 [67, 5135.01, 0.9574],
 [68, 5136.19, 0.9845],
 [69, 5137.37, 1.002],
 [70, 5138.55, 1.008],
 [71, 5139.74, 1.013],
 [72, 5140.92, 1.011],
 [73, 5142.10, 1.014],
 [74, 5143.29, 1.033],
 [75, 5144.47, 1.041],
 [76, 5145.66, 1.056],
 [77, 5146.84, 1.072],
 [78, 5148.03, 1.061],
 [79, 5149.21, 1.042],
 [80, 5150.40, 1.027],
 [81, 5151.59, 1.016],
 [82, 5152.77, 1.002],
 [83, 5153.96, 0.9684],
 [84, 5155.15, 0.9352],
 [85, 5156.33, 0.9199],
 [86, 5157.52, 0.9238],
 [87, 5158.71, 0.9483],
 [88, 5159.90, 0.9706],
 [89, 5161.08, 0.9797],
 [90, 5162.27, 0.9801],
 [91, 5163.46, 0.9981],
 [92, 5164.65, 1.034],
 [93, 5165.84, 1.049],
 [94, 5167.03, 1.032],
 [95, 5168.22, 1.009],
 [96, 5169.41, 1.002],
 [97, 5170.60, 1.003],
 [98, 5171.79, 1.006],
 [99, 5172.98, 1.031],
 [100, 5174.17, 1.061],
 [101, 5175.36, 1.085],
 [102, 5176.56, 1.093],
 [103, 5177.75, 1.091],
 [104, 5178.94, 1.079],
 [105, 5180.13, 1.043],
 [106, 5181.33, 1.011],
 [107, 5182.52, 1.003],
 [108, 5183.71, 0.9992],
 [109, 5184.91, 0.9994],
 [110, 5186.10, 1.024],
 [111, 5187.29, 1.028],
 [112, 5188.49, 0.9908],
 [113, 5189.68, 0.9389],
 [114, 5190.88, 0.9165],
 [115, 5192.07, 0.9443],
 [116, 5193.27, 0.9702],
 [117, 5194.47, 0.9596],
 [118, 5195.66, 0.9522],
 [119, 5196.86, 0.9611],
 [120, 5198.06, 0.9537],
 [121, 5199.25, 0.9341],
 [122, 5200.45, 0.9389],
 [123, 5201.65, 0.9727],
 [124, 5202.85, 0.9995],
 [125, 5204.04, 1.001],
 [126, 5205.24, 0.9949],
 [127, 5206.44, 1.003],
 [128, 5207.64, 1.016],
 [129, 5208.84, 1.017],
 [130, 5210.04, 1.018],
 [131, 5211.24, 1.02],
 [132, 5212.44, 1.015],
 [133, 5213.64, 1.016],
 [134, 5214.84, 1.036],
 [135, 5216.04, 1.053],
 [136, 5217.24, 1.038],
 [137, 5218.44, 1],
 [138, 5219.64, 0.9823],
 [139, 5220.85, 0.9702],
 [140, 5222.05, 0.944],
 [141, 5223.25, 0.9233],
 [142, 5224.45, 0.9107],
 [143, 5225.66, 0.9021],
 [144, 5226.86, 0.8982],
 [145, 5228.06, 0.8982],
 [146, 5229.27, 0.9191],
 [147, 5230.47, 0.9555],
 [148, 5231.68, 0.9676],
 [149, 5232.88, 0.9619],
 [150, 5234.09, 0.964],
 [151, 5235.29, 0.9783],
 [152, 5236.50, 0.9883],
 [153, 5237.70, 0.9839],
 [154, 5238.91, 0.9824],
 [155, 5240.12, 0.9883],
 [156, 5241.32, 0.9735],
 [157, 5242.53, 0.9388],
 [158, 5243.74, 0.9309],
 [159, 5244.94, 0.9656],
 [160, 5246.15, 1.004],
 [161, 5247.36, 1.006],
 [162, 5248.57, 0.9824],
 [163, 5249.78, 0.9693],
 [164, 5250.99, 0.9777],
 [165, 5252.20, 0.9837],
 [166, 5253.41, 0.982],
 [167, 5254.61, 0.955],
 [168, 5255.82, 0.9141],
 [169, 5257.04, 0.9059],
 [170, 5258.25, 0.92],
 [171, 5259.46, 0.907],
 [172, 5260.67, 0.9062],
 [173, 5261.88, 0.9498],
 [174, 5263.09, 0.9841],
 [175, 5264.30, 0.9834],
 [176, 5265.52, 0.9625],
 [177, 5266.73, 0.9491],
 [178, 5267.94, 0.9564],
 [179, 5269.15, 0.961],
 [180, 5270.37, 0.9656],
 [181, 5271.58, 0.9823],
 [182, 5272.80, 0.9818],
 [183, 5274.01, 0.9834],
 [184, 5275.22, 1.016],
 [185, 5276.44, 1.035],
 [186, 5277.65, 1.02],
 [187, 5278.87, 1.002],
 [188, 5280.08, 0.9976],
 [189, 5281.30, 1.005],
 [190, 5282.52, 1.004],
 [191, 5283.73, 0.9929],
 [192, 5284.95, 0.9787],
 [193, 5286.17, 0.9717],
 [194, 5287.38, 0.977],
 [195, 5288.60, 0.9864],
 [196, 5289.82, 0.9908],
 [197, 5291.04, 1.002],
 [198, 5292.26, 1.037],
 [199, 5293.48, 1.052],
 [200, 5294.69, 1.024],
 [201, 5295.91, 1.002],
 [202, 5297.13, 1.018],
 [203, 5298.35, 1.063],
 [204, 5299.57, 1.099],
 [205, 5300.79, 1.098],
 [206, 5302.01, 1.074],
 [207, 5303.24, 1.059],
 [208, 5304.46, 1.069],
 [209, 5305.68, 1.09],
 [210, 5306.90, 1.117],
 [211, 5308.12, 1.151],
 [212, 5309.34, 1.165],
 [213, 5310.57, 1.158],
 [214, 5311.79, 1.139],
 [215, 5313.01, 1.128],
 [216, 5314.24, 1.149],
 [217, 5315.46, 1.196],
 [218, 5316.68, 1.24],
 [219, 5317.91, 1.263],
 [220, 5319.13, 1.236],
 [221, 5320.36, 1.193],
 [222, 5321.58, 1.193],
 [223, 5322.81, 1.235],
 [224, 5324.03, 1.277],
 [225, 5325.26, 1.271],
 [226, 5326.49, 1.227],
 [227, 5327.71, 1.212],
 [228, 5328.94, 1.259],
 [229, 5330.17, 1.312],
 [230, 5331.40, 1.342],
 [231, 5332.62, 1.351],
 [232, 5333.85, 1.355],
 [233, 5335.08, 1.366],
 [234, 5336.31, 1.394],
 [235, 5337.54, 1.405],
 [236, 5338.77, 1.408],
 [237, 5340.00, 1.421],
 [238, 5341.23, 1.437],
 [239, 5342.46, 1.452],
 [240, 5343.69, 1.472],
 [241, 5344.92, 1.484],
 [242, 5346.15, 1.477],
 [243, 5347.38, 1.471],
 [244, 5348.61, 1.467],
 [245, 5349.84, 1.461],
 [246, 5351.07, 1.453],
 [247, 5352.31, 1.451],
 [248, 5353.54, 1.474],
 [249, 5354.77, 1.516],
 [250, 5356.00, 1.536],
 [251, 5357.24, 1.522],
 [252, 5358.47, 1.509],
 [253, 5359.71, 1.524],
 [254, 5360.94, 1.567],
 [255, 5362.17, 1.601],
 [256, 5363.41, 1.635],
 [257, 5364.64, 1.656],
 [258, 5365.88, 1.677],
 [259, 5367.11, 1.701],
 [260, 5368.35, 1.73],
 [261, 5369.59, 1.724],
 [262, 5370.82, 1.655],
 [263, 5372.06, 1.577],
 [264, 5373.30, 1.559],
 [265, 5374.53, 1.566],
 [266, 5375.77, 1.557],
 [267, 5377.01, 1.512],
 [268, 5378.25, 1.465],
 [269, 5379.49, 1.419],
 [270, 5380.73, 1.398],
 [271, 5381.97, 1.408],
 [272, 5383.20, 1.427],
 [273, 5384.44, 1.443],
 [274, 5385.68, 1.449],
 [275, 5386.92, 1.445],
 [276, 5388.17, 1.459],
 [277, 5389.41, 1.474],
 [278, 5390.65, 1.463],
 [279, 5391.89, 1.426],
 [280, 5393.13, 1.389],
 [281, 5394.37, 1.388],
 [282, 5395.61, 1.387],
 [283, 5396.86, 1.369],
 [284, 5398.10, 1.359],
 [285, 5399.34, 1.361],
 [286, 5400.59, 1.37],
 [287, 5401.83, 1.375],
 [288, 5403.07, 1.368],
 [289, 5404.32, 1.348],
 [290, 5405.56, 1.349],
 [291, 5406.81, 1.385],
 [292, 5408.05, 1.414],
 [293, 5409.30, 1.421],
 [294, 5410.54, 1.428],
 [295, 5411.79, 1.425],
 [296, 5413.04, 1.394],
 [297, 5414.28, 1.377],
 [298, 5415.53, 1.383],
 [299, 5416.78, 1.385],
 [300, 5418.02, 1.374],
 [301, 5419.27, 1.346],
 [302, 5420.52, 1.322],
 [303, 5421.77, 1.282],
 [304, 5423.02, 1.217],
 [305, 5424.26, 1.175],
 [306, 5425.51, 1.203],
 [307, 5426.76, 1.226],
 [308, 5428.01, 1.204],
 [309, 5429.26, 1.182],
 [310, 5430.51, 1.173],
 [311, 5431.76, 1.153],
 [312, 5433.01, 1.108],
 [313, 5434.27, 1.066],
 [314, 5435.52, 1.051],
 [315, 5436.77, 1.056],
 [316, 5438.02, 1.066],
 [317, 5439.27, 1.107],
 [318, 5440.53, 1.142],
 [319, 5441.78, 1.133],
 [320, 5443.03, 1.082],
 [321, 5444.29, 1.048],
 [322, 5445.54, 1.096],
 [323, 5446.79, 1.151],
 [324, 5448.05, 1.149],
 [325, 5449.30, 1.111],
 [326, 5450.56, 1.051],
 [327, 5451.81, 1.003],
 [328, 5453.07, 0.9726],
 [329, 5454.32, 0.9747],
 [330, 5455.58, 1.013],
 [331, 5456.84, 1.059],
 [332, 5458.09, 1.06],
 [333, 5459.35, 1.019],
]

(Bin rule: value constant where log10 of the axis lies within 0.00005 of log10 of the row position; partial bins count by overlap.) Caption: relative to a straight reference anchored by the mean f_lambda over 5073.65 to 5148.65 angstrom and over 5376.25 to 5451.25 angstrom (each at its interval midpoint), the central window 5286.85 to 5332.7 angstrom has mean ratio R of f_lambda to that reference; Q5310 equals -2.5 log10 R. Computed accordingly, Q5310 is 0.062 mag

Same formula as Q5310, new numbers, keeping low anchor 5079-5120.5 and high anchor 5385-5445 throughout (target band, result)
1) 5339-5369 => -0.22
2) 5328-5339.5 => -0.10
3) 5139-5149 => 0.06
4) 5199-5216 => 0.14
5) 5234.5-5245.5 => 0.20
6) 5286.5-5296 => 0.19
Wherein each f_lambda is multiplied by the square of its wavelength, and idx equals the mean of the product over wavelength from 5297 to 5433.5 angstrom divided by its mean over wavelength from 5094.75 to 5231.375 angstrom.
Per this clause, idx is 1.46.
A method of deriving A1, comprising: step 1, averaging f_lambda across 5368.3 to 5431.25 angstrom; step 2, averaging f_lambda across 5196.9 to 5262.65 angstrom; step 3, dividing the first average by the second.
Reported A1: 1.4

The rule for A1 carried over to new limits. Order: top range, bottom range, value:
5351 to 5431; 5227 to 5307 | 1.45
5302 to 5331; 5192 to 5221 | 1.20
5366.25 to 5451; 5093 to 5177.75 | 1.30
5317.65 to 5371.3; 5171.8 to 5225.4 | 1.44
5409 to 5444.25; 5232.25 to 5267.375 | 1.27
